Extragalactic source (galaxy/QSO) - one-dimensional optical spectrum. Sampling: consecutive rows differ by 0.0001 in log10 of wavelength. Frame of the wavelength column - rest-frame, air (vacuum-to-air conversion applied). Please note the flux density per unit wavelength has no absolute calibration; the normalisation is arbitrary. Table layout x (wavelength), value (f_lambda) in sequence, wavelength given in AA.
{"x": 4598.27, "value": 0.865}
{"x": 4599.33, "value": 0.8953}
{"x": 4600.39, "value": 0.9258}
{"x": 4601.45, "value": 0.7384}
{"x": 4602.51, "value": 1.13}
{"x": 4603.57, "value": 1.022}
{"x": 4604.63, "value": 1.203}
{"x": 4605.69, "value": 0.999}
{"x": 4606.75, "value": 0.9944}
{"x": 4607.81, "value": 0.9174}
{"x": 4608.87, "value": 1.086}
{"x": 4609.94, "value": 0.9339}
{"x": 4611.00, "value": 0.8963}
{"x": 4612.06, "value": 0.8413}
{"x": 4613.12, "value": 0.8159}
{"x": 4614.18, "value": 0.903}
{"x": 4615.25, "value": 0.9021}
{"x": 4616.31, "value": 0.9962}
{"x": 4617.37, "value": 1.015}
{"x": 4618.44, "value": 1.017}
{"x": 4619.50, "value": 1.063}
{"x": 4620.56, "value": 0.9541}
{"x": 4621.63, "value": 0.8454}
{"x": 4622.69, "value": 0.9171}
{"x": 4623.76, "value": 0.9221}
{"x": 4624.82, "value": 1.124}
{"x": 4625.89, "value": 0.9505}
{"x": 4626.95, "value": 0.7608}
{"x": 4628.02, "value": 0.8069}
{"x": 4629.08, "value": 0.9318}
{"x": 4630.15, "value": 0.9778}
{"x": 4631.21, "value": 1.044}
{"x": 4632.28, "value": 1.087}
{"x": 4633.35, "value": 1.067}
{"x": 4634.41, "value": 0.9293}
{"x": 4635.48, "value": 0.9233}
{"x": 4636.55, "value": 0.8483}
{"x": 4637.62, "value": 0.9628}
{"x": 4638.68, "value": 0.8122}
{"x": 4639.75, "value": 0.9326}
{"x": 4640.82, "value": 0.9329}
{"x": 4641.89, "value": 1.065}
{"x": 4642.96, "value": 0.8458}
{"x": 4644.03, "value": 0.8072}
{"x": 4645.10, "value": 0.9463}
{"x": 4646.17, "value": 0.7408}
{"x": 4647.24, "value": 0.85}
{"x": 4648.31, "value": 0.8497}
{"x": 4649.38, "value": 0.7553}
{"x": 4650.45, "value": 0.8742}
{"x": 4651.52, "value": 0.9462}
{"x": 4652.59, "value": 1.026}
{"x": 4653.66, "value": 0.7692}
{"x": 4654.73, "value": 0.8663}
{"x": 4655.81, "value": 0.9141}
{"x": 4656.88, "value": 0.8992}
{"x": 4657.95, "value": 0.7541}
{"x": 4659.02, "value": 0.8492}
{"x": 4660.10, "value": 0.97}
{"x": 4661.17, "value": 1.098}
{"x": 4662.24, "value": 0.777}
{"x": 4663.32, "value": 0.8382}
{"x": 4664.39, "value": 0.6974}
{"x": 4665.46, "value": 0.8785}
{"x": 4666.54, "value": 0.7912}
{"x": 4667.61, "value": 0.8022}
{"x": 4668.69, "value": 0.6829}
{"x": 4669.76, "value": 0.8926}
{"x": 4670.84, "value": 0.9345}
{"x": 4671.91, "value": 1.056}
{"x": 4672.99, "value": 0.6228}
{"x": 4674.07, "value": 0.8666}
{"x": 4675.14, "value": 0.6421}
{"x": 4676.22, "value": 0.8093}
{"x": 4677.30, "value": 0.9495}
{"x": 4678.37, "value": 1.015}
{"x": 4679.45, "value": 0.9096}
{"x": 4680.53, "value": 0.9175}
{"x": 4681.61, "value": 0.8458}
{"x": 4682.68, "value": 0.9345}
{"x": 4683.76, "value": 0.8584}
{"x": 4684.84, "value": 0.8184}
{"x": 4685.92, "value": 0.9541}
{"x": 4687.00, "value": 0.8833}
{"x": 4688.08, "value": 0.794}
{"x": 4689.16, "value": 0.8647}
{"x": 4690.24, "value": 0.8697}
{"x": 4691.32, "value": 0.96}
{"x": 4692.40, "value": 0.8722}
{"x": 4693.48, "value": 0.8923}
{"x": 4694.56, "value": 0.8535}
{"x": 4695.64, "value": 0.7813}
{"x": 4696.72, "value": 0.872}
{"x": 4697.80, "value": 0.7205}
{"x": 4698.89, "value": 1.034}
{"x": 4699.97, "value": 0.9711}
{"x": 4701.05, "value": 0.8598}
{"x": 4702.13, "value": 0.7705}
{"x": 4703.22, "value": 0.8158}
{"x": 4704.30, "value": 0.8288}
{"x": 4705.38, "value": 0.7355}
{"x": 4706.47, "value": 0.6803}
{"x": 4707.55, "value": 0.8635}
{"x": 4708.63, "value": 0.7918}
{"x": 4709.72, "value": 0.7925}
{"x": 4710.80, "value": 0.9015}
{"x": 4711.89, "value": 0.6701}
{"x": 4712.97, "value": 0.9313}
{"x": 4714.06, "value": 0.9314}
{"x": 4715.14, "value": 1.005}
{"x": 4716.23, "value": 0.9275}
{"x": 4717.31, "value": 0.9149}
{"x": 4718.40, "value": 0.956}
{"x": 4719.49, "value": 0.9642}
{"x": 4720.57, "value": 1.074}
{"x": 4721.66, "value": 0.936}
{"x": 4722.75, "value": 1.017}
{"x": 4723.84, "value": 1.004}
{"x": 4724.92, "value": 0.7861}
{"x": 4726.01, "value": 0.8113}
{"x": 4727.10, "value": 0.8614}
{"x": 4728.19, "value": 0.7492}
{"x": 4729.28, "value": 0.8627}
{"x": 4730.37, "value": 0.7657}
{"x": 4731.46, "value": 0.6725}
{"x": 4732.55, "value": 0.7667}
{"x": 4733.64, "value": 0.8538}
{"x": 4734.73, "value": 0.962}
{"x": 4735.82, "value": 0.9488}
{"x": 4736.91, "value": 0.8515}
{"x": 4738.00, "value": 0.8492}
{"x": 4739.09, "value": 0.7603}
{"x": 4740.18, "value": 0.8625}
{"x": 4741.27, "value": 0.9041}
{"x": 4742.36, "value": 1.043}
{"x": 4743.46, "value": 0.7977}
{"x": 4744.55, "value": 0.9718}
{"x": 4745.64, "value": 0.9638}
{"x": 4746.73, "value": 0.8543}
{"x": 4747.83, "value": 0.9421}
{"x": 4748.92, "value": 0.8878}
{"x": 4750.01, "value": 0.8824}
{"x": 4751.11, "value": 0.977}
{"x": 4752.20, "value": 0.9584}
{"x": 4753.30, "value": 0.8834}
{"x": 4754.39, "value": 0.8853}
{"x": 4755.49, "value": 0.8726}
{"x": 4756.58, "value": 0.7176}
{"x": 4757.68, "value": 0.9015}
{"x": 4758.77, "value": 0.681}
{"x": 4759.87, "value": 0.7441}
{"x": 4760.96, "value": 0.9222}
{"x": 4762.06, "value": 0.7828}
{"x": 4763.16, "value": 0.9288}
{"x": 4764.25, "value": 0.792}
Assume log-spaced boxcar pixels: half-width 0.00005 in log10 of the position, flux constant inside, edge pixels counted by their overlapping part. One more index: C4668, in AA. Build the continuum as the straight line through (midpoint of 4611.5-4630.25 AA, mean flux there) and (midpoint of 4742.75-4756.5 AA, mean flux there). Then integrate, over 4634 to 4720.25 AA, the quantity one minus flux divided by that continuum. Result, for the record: 4.6 AA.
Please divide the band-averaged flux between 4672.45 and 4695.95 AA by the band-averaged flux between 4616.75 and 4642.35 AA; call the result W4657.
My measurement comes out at 0.90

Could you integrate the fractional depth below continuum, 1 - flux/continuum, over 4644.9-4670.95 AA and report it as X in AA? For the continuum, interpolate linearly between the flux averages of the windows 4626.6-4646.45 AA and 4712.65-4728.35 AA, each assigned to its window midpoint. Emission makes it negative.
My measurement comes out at 1.94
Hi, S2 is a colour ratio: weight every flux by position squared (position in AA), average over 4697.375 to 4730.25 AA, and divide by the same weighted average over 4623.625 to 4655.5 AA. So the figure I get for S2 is 0.99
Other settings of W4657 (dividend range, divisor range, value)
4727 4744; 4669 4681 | 0.97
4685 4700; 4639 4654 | 0.99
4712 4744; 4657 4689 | 1.03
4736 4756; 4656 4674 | 1.06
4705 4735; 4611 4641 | 0.92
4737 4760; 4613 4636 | 0.92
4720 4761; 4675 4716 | 1.01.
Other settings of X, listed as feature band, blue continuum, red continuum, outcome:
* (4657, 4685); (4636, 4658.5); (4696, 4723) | 0.7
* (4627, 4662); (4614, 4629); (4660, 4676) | -0.7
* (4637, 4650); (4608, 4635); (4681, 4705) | 0.7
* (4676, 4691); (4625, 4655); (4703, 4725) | 0.1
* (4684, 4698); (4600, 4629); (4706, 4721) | 0.6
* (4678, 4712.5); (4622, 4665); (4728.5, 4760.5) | 1.1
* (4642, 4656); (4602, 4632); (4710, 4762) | 1.1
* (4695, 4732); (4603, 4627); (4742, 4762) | 1.7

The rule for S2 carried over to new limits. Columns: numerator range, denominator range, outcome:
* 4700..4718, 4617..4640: 0.92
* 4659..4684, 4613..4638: 0.92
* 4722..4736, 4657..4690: 1.01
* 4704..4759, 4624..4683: 1.02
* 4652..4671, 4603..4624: 0.91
